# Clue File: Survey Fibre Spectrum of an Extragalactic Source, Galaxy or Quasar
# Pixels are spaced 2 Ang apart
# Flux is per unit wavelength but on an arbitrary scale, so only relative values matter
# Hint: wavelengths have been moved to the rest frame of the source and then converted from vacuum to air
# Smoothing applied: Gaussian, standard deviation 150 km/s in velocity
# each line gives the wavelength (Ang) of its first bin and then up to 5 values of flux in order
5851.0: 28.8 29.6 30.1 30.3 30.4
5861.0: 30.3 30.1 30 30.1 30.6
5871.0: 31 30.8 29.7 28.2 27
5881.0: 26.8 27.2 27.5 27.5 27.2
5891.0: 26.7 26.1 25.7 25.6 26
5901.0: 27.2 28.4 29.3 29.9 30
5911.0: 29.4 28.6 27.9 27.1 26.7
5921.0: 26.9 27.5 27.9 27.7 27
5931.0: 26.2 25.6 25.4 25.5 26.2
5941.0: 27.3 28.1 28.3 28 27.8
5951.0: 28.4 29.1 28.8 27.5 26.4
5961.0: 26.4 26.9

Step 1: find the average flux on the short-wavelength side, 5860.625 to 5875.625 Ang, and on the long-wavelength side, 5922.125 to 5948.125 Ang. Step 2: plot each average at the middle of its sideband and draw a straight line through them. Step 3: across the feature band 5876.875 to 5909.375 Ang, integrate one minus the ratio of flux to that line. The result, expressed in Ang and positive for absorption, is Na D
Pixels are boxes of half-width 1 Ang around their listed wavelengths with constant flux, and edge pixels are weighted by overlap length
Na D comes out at 1.9 Ang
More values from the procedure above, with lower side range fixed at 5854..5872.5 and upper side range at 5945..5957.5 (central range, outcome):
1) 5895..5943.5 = 2.8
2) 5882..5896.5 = 1.4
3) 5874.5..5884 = 0.7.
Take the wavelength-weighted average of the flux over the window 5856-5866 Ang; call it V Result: 30.2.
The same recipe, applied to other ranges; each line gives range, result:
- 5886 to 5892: 27.1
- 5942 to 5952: 28.1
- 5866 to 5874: 30.6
